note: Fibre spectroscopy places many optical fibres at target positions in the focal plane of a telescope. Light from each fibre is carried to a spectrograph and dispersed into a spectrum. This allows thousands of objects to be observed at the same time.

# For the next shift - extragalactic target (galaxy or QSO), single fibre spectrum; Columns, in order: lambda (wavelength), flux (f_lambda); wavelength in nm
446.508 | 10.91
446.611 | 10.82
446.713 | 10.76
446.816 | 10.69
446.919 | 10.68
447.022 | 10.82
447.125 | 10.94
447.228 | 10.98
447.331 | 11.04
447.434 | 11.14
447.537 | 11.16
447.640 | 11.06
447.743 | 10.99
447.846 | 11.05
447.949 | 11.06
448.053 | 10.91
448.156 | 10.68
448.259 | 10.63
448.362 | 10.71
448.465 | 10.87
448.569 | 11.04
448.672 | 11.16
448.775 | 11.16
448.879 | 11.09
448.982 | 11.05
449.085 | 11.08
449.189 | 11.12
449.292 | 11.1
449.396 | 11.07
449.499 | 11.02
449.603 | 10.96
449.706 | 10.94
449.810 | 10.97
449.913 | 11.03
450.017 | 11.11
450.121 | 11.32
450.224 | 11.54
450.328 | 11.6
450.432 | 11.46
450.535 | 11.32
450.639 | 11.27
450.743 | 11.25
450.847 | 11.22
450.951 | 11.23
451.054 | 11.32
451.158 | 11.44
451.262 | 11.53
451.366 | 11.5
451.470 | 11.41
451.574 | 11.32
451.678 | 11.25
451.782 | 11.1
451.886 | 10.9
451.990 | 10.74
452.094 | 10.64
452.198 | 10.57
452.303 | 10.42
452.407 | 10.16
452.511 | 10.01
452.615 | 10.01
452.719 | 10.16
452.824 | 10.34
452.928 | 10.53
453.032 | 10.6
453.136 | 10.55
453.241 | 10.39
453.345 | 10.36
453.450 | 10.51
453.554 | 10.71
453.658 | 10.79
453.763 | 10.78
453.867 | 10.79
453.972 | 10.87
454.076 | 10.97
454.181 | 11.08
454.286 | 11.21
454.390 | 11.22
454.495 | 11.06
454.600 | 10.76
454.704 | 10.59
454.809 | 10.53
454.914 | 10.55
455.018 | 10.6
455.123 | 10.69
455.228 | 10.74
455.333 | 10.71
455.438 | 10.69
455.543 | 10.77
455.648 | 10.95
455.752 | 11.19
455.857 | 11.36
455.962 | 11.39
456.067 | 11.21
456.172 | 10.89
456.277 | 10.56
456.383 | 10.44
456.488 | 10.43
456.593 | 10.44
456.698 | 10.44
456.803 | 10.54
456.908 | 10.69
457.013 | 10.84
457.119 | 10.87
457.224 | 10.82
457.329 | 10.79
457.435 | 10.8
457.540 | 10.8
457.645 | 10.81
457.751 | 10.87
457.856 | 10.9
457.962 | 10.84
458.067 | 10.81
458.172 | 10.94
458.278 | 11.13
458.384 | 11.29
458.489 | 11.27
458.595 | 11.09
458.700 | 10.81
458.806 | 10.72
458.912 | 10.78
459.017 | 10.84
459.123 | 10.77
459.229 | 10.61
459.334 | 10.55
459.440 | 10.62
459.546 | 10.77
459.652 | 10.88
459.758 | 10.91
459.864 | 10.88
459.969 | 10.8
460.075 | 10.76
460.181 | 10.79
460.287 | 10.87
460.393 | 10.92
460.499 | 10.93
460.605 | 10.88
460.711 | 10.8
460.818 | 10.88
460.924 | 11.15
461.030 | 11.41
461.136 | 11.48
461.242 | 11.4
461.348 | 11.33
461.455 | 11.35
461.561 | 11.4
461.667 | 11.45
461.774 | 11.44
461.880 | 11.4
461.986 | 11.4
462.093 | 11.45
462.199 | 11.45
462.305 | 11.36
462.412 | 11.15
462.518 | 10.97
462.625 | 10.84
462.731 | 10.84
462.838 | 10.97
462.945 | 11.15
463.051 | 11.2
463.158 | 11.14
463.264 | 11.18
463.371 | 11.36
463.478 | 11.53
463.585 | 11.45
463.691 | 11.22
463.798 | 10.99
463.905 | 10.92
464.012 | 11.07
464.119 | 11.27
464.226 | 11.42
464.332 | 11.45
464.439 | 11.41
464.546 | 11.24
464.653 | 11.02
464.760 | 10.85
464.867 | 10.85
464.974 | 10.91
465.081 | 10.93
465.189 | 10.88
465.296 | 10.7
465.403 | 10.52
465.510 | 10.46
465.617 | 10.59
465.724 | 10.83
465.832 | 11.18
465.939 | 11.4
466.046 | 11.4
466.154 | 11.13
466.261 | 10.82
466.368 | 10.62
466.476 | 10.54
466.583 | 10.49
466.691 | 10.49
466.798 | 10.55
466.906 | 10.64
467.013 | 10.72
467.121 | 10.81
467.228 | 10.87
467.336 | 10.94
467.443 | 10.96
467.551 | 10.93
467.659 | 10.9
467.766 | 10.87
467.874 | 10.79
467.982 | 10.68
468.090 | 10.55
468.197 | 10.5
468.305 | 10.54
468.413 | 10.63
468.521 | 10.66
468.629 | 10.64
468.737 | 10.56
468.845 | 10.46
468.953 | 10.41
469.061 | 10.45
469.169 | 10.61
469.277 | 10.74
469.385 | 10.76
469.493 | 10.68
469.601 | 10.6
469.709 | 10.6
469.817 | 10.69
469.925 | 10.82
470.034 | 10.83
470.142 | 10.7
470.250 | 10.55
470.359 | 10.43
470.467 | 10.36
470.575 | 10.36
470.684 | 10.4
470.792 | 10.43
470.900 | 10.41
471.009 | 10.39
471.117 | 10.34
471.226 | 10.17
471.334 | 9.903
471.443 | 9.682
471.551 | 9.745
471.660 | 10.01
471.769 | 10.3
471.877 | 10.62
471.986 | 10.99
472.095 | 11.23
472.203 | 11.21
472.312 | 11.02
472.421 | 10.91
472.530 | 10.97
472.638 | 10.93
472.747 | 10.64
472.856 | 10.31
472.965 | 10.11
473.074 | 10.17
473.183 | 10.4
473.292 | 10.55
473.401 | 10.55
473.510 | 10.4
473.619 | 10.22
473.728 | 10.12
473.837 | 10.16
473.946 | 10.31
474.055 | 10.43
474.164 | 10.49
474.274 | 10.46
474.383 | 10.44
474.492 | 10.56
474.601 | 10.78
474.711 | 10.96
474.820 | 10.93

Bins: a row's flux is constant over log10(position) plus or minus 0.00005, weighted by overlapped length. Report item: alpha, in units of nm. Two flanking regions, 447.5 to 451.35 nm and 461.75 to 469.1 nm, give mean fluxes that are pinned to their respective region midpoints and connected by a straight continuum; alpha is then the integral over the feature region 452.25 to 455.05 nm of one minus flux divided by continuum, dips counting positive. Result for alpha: 0.117 nm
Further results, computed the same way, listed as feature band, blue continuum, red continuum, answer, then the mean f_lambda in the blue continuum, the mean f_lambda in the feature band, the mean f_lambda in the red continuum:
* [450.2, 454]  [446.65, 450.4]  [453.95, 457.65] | 0.015 nm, 11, 10.9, 10.8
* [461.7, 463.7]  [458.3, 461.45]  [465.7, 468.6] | -0.065 nm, 10.9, 11.2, 10.8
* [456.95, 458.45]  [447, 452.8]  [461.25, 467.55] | 0.018 nm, 11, 10.9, 11.1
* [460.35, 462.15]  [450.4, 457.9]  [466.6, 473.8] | -0.089 nm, 10.8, 11.2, 10.6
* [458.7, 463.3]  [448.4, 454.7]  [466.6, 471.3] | -0.119 nm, 10.9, 11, 10.6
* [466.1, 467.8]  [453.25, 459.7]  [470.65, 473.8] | -0.031 nm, 10.8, 10.8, 10.5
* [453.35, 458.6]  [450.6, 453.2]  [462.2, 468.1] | 0.026 nm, 10.9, 10.8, 11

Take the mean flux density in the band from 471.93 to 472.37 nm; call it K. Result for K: 11.1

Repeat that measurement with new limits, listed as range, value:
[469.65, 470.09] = 10.7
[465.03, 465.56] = 10.7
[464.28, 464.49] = 11.4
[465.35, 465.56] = 10.5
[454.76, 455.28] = 10.6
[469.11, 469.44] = 10.7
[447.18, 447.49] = 11.1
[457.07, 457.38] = 10.8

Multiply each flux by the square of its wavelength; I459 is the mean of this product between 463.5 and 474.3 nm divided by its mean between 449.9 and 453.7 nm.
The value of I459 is 1.05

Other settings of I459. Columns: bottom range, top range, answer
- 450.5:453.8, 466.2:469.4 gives 1.06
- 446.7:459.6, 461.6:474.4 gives 1.05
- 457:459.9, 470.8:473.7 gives 1.02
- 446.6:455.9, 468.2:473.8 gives 1.05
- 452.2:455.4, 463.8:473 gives 1.07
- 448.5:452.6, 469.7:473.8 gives 1.04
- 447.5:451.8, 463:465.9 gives 1.06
